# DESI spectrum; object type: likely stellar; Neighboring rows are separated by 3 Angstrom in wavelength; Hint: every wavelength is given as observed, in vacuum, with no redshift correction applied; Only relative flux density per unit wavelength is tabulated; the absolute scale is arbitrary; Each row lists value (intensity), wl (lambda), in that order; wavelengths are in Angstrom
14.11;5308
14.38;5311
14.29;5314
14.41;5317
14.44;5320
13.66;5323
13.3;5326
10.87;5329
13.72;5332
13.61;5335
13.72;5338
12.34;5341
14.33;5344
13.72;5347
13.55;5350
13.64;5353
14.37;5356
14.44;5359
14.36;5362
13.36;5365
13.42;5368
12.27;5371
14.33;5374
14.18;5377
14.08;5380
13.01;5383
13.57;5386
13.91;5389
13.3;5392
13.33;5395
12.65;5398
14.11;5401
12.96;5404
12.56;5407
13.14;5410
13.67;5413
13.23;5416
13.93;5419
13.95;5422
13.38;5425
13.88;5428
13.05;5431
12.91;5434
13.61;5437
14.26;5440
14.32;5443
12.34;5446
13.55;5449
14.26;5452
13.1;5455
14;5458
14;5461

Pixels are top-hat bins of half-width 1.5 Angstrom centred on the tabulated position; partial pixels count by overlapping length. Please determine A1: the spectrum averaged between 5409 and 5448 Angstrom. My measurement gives 13.5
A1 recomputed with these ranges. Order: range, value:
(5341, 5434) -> 13.6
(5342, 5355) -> 13.8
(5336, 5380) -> 13.7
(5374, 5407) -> 13.5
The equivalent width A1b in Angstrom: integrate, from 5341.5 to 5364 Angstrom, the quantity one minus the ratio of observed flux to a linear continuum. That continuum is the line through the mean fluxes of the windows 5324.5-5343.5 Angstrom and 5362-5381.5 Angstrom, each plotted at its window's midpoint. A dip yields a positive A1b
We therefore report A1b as -1.1 Angstrom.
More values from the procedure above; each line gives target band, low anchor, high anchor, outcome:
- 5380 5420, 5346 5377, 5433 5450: 0.8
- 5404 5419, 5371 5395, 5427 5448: 0.4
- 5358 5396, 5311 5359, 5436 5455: 0.0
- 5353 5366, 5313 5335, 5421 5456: -0.6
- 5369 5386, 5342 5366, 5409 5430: 0.3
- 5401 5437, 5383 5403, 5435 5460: 0.4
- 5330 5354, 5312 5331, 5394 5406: -0.1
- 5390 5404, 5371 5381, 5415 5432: 0.5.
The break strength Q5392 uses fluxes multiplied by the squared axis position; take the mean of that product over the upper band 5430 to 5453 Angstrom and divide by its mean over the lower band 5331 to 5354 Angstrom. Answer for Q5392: 1.03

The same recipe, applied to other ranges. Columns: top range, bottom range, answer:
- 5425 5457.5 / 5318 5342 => 1.06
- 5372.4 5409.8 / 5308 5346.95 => 1.01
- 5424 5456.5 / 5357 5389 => 1.01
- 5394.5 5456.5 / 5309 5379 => 1.01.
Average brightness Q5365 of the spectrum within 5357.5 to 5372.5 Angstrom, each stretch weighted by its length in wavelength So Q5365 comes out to 13.6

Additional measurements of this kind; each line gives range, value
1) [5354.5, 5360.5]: 14.4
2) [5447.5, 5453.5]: 13.9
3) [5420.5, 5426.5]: 13.7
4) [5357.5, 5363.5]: 14.4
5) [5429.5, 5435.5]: 13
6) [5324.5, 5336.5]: 12.9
